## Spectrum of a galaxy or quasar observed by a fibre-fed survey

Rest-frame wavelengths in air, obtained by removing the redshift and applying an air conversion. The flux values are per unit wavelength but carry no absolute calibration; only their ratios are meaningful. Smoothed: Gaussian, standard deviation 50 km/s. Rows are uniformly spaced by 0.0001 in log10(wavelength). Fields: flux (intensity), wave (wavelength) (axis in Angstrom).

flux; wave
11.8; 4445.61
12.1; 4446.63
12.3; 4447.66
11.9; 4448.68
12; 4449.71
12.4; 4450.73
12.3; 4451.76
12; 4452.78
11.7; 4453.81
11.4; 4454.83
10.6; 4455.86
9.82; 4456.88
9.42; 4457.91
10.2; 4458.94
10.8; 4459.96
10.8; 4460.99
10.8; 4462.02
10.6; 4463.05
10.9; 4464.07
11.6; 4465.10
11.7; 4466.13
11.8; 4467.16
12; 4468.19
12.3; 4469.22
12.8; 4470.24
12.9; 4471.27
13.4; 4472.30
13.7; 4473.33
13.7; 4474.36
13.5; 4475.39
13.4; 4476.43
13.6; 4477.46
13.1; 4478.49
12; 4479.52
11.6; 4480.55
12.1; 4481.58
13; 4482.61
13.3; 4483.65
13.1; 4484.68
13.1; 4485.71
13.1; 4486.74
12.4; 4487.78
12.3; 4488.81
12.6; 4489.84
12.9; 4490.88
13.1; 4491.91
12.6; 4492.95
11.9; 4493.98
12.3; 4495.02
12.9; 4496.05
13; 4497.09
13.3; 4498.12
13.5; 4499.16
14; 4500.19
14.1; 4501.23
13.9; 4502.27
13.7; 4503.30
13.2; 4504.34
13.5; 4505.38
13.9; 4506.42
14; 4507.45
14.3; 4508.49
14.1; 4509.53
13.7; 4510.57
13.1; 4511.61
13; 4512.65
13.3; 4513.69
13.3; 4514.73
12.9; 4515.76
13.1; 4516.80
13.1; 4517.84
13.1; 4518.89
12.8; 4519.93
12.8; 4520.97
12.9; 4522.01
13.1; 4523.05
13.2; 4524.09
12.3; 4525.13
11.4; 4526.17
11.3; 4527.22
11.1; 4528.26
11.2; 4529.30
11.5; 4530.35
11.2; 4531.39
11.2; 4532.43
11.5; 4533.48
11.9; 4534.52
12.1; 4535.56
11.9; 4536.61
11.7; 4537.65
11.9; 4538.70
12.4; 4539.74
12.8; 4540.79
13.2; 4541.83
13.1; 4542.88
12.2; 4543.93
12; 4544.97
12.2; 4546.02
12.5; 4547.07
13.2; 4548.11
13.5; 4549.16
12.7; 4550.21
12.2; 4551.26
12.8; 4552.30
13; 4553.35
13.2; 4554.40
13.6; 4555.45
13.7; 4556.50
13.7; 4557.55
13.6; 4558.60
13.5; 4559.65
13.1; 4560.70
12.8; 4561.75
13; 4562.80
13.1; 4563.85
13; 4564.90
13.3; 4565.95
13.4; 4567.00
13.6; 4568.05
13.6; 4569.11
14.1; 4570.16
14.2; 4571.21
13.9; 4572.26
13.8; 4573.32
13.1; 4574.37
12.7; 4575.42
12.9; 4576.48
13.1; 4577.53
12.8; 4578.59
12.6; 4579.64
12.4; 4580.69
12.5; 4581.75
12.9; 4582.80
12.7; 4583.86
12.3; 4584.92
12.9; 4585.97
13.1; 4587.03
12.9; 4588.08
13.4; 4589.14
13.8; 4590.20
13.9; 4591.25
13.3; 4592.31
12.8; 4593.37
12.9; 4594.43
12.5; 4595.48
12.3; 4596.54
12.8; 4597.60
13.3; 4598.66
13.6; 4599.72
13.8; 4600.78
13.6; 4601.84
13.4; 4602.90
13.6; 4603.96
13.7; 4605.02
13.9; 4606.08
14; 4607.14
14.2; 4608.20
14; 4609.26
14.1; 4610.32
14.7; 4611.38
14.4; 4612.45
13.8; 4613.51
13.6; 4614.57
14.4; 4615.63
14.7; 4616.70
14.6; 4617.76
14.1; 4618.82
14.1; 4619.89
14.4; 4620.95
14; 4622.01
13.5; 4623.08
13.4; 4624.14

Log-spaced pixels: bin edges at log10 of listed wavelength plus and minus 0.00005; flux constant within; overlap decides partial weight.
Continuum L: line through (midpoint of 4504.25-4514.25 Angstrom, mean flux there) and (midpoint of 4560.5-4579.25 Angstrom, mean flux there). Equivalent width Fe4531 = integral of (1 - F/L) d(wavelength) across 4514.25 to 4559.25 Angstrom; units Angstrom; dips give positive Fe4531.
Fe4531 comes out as 3.2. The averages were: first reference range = 13.6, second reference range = 13.3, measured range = 12.5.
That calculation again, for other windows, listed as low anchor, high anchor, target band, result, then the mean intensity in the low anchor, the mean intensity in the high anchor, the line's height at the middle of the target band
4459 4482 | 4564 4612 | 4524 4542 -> 1.4 Angstrom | 12.2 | 13.3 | 12.8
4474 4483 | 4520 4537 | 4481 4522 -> -2.4 Angstrom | 12.9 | 11.9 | 12.4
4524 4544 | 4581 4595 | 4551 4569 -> -1.1 Angstrom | 11.9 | 13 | 12.4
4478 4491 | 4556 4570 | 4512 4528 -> 0.3 Angstrom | 12.7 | 13.4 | 13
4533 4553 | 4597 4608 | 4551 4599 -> -0.4 Angstrom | 12.4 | 13.6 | 13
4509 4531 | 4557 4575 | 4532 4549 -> 1.0 Angstrom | 12.7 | 13.5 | 13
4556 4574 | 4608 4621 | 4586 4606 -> 1.0 Angstrom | 13.5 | 14.2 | 14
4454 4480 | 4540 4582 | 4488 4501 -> -0.7 Angstrom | 11.9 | 13.1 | 12.2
